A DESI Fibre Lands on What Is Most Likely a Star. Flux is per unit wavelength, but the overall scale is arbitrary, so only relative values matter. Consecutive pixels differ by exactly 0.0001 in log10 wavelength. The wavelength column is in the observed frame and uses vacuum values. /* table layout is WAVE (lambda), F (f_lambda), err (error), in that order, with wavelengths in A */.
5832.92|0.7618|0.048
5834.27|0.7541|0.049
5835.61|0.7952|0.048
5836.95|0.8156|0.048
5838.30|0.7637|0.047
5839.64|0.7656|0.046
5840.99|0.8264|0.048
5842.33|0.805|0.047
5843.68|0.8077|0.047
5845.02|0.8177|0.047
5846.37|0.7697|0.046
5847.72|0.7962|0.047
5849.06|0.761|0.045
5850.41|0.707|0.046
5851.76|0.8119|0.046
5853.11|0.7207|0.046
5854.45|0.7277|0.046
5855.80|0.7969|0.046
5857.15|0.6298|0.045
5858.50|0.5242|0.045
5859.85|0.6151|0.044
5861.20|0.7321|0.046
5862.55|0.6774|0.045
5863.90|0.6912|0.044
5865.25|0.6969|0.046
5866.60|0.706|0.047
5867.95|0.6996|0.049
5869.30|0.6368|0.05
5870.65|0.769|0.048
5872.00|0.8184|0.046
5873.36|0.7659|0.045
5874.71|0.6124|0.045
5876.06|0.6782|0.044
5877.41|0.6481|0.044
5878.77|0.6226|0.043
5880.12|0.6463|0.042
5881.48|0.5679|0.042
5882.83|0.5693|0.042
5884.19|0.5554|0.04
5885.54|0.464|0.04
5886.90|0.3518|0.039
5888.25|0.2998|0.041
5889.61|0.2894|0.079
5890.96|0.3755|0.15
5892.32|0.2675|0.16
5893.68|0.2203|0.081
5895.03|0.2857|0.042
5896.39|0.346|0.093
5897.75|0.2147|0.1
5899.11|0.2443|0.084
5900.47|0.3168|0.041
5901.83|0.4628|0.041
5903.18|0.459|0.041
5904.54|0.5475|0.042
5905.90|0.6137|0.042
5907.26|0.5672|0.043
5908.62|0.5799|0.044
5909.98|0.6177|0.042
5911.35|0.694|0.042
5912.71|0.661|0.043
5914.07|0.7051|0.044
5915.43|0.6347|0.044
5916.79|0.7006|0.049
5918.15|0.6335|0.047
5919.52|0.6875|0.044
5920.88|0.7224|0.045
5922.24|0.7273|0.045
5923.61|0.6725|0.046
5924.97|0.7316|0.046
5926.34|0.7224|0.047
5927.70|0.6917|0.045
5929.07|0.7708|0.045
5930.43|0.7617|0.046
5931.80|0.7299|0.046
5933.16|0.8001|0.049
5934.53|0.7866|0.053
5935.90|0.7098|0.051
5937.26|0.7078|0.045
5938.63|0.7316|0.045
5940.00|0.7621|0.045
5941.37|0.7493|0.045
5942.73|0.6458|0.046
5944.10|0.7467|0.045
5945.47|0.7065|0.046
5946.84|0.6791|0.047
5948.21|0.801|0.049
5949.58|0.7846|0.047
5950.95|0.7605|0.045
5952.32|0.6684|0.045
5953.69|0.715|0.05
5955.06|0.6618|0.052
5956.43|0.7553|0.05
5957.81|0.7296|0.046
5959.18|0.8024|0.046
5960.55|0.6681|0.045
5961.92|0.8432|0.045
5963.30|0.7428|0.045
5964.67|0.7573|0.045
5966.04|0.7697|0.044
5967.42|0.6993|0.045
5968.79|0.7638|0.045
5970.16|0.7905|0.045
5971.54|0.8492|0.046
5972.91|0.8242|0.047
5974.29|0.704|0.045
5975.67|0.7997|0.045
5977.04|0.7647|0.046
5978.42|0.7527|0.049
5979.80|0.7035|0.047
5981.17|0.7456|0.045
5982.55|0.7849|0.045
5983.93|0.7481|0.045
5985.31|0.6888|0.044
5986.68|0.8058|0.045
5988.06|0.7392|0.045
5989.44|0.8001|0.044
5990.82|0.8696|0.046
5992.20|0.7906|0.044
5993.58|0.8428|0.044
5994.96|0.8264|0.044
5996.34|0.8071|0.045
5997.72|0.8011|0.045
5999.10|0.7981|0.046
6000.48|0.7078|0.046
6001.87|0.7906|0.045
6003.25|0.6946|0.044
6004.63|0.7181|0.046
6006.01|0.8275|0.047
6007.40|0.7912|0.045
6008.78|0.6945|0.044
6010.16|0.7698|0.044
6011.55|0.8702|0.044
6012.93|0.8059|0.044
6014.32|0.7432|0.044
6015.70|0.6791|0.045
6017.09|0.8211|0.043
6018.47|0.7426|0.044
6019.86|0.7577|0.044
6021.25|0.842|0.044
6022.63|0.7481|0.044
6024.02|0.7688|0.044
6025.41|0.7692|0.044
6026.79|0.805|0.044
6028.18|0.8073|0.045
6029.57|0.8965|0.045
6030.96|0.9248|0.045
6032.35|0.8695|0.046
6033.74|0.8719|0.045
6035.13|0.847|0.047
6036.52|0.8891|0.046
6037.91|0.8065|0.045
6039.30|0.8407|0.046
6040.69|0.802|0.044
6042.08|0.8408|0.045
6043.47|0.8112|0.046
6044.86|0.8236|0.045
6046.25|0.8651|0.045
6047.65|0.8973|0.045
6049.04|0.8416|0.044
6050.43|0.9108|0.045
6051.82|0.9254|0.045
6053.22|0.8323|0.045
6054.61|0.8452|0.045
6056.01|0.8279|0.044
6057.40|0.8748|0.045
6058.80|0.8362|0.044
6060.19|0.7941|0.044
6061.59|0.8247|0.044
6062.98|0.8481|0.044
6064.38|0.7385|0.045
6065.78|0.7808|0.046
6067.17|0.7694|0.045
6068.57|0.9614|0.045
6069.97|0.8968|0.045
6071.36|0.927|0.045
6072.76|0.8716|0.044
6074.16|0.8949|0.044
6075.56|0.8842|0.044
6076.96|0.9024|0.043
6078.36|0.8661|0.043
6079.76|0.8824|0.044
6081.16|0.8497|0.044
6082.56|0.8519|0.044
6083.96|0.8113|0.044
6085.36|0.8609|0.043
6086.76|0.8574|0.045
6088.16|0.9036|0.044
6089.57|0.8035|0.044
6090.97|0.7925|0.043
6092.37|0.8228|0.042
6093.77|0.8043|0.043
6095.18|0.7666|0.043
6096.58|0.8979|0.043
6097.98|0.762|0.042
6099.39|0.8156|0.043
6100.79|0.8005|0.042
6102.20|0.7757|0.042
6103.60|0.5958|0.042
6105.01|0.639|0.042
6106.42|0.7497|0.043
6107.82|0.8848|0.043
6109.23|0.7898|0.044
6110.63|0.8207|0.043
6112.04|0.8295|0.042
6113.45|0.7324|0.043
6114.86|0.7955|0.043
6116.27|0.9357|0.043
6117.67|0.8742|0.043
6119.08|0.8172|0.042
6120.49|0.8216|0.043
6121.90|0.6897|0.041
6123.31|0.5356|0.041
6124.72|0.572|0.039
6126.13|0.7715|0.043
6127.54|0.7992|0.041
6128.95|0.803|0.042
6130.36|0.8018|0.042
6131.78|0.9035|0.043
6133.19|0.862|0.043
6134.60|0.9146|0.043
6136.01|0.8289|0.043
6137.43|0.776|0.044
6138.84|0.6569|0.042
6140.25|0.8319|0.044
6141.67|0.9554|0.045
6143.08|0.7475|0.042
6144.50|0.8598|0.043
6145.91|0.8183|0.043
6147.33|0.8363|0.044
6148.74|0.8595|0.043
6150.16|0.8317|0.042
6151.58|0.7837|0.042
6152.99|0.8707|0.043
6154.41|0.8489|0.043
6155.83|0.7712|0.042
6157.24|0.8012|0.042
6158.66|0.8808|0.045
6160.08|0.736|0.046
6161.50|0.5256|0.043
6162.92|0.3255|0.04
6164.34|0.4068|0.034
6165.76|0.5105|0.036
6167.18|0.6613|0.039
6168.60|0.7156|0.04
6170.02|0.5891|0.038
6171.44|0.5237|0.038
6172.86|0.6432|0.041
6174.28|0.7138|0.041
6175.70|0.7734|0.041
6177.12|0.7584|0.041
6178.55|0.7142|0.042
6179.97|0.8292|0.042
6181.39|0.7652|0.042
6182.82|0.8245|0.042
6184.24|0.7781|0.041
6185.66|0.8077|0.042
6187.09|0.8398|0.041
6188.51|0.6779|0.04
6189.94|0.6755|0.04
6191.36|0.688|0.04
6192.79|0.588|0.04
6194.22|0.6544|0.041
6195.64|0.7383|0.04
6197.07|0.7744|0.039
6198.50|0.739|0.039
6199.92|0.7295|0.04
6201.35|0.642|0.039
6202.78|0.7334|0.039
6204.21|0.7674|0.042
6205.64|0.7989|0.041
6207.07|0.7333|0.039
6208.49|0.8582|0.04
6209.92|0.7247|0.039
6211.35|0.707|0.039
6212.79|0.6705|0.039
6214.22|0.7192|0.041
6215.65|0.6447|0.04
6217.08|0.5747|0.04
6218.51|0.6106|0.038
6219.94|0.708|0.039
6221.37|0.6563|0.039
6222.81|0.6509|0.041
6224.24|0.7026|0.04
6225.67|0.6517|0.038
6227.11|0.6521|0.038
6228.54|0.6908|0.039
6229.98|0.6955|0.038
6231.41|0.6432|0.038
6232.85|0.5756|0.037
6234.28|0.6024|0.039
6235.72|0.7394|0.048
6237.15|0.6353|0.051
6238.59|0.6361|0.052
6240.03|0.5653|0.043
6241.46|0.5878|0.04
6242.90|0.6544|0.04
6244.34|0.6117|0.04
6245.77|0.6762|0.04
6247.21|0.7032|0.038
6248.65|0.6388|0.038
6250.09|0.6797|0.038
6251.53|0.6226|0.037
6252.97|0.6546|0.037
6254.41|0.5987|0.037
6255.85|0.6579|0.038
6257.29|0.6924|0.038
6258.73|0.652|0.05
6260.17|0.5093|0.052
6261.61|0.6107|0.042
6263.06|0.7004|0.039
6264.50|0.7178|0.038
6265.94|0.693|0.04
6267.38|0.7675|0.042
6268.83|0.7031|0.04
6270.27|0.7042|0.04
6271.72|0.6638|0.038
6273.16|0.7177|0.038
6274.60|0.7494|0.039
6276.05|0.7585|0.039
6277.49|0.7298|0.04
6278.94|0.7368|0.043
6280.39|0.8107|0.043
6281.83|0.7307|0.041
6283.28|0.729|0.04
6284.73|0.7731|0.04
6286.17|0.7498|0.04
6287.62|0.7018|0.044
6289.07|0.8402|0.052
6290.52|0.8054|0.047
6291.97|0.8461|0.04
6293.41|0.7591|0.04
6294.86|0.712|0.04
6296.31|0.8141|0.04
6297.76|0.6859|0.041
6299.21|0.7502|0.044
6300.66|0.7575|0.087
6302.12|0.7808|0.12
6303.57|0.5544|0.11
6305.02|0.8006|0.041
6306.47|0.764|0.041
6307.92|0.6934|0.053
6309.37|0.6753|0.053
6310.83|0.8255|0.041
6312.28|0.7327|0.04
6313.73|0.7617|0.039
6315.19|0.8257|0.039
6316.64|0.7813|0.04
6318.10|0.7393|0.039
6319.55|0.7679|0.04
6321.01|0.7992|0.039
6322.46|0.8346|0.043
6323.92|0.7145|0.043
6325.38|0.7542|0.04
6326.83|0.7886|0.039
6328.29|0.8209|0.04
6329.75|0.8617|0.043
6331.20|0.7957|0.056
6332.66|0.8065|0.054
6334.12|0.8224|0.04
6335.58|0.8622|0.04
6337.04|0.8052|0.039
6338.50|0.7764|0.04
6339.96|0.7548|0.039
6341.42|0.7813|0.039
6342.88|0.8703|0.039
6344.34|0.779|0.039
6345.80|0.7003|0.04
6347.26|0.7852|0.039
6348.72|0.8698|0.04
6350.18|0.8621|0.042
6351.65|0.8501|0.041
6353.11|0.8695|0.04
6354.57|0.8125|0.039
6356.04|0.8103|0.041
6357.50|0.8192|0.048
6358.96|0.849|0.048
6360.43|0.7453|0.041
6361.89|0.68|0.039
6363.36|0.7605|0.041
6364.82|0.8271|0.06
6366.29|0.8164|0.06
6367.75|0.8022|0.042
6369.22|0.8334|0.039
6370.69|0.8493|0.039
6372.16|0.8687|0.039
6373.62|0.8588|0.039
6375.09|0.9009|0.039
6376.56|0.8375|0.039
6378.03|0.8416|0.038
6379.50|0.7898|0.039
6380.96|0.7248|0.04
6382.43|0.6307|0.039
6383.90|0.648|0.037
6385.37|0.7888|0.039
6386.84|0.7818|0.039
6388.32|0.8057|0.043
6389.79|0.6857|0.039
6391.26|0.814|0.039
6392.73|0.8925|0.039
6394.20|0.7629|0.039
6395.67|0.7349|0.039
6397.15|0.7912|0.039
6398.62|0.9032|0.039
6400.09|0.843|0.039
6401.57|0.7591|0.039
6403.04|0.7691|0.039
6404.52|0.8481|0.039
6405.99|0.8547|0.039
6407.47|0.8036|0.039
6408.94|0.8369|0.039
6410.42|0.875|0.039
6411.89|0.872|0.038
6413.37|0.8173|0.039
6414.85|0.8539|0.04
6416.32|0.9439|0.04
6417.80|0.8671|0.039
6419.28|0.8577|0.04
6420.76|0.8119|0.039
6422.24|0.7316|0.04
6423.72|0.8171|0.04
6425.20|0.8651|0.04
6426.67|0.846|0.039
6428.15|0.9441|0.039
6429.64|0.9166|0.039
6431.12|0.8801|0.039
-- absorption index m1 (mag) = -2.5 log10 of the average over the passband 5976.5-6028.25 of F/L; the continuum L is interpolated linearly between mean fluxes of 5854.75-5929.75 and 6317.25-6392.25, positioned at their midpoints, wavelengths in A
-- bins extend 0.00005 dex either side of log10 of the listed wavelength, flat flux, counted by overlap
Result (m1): -0.22 mag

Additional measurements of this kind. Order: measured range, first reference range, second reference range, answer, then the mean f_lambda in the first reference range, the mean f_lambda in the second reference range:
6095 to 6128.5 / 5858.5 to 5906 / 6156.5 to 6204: -0.179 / 0.526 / 0.691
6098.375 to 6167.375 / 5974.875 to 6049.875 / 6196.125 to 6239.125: -0.045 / 0.797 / 0.689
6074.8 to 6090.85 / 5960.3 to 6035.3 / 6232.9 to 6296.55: -0.140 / 0.783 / 0.695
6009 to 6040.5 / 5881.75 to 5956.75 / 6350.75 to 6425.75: -0.242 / 0.601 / 0.812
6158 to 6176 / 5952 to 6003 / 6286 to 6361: 0.258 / 0.765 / 0.784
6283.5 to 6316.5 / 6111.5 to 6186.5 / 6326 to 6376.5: 0.062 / 0.755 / 0.815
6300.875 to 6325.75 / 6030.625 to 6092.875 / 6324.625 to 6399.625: 0.079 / 0.853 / 0.802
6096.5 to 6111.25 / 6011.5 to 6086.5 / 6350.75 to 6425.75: 0.086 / 0.838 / 0.812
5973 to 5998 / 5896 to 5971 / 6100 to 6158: -0.104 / 0.674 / 0.795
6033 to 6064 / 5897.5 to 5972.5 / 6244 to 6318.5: -0.213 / 0.685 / 0.719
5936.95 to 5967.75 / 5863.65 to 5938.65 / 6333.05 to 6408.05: -0.195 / 0.591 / 0.803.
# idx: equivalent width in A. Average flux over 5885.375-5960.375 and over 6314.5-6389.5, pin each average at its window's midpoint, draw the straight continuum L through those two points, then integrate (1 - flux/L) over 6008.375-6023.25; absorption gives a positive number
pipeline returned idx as -2.8 A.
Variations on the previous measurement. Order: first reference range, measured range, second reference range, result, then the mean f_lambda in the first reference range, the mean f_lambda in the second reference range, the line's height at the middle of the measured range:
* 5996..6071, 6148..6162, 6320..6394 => 0.3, 0.817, 0.8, 0.81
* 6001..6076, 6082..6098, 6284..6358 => -0.3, 0.824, 0.782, 0.816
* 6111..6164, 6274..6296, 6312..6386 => 0.8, 0.781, 0.798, 0.793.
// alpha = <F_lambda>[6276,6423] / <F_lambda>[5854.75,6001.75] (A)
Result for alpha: 1.2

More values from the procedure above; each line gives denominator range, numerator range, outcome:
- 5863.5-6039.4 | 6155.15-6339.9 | 1.02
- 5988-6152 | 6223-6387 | 0.91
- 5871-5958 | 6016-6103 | 1.37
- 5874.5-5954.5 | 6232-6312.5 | 1.17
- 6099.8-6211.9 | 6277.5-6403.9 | 1.05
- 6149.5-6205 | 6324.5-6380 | 1.15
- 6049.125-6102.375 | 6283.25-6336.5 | 0.91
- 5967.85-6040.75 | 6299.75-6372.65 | 1.00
